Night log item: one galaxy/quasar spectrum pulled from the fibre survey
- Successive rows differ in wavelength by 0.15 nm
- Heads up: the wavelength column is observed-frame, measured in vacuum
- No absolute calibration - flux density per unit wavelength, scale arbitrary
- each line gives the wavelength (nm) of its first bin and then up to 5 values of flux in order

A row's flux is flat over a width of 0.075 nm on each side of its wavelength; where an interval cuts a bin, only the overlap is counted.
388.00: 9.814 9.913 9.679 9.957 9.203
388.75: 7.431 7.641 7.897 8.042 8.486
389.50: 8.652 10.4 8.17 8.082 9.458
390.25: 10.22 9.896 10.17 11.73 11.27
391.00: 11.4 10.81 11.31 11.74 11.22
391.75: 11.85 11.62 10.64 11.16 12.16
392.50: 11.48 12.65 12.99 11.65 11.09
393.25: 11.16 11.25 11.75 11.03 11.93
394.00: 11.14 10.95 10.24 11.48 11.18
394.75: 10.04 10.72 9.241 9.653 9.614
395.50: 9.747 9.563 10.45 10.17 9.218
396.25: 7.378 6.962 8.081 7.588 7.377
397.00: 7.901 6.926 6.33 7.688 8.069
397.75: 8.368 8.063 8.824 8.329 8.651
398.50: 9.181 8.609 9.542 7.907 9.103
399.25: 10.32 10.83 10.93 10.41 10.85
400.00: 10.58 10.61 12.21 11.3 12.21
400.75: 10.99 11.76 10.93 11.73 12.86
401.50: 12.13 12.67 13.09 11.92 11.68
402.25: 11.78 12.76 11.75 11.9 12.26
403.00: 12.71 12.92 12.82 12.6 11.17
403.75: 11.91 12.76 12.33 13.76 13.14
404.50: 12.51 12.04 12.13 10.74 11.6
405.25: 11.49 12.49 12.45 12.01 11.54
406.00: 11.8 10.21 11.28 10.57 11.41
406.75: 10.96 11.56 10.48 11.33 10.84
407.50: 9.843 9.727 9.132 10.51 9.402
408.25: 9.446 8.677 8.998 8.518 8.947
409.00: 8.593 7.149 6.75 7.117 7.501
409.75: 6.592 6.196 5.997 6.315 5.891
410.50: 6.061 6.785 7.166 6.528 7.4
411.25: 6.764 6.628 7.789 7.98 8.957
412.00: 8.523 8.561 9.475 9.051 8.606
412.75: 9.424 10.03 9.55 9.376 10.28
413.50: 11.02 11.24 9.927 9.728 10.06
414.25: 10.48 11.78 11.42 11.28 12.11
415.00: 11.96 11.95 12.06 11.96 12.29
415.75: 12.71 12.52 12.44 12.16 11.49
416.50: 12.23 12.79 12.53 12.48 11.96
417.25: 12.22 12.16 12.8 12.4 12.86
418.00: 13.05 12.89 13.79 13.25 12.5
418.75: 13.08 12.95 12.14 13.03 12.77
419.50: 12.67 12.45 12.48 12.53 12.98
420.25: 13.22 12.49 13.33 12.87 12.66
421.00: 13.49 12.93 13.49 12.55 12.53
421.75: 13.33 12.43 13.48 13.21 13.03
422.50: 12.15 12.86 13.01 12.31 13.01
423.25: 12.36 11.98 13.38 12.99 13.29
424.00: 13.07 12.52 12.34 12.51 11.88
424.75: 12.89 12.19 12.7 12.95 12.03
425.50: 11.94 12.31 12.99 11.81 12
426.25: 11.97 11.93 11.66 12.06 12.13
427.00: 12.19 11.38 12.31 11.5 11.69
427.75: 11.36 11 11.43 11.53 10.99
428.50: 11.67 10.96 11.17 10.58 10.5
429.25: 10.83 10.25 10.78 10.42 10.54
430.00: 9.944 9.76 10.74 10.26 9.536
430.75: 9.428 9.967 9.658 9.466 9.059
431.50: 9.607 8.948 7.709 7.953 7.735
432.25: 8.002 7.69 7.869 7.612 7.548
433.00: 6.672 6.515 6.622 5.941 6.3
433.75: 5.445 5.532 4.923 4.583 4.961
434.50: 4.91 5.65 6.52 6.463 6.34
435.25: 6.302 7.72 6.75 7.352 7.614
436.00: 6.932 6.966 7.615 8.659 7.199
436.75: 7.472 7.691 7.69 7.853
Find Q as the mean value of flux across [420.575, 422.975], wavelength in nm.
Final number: 12.9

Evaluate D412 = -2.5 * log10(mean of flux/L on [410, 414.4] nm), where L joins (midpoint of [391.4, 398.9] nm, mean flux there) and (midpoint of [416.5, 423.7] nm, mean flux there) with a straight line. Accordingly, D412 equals 0.36 mag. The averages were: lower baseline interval 9.88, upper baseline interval 12.8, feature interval 8.54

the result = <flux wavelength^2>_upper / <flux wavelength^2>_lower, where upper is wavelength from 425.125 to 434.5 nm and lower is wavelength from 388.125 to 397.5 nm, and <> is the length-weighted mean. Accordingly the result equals 1.17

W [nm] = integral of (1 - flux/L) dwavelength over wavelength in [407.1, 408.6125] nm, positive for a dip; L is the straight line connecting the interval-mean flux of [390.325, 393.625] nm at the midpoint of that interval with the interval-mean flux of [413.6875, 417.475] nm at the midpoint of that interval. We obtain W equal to 0.24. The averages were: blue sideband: 11.4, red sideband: 11.8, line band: 9.81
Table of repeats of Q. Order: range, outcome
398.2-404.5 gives 11.4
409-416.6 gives 9.35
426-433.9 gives 9.79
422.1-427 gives 12.5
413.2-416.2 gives 11.4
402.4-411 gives 10.2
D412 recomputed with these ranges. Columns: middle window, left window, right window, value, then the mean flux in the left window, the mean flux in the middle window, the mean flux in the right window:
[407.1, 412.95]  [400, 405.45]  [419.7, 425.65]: 0.444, 12.1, 8.19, 12.7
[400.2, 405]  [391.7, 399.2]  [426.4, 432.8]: -0.228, 9.77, 12.2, 10.2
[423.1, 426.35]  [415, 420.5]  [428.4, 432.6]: -0.138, 12.6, 12.5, 9.7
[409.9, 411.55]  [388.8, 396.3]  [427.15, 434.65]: 0.424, 10.4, 6.59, 8.98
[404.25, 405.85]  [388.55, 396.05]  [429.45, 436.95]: -0.249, 10.4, 12.1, 7.73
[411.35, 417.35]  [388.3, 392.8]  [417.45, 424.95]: 0.141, 10.2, 10.7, 12.8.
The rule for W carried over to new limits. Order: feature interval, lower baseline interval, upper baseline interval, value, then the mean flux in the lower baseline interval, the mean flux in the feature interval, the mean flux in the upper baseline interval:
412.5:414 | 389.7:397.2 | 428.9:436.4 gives -0.130 nm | 10.3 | 9.91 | 7.93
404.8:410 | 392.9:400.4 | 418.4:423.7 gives 0.522 nm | 9.62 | 9.89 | 12.8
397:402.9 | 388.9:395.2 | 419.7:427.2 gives 0.412 nm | 10.6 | 10.4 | 12.6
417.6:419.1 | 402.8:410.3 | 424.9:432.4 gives -0.321 nm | 10.4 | 12.9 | 10.8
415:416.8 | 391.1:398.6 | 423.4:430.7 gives -0.192 nm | 9.96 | 12.2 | 11.6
